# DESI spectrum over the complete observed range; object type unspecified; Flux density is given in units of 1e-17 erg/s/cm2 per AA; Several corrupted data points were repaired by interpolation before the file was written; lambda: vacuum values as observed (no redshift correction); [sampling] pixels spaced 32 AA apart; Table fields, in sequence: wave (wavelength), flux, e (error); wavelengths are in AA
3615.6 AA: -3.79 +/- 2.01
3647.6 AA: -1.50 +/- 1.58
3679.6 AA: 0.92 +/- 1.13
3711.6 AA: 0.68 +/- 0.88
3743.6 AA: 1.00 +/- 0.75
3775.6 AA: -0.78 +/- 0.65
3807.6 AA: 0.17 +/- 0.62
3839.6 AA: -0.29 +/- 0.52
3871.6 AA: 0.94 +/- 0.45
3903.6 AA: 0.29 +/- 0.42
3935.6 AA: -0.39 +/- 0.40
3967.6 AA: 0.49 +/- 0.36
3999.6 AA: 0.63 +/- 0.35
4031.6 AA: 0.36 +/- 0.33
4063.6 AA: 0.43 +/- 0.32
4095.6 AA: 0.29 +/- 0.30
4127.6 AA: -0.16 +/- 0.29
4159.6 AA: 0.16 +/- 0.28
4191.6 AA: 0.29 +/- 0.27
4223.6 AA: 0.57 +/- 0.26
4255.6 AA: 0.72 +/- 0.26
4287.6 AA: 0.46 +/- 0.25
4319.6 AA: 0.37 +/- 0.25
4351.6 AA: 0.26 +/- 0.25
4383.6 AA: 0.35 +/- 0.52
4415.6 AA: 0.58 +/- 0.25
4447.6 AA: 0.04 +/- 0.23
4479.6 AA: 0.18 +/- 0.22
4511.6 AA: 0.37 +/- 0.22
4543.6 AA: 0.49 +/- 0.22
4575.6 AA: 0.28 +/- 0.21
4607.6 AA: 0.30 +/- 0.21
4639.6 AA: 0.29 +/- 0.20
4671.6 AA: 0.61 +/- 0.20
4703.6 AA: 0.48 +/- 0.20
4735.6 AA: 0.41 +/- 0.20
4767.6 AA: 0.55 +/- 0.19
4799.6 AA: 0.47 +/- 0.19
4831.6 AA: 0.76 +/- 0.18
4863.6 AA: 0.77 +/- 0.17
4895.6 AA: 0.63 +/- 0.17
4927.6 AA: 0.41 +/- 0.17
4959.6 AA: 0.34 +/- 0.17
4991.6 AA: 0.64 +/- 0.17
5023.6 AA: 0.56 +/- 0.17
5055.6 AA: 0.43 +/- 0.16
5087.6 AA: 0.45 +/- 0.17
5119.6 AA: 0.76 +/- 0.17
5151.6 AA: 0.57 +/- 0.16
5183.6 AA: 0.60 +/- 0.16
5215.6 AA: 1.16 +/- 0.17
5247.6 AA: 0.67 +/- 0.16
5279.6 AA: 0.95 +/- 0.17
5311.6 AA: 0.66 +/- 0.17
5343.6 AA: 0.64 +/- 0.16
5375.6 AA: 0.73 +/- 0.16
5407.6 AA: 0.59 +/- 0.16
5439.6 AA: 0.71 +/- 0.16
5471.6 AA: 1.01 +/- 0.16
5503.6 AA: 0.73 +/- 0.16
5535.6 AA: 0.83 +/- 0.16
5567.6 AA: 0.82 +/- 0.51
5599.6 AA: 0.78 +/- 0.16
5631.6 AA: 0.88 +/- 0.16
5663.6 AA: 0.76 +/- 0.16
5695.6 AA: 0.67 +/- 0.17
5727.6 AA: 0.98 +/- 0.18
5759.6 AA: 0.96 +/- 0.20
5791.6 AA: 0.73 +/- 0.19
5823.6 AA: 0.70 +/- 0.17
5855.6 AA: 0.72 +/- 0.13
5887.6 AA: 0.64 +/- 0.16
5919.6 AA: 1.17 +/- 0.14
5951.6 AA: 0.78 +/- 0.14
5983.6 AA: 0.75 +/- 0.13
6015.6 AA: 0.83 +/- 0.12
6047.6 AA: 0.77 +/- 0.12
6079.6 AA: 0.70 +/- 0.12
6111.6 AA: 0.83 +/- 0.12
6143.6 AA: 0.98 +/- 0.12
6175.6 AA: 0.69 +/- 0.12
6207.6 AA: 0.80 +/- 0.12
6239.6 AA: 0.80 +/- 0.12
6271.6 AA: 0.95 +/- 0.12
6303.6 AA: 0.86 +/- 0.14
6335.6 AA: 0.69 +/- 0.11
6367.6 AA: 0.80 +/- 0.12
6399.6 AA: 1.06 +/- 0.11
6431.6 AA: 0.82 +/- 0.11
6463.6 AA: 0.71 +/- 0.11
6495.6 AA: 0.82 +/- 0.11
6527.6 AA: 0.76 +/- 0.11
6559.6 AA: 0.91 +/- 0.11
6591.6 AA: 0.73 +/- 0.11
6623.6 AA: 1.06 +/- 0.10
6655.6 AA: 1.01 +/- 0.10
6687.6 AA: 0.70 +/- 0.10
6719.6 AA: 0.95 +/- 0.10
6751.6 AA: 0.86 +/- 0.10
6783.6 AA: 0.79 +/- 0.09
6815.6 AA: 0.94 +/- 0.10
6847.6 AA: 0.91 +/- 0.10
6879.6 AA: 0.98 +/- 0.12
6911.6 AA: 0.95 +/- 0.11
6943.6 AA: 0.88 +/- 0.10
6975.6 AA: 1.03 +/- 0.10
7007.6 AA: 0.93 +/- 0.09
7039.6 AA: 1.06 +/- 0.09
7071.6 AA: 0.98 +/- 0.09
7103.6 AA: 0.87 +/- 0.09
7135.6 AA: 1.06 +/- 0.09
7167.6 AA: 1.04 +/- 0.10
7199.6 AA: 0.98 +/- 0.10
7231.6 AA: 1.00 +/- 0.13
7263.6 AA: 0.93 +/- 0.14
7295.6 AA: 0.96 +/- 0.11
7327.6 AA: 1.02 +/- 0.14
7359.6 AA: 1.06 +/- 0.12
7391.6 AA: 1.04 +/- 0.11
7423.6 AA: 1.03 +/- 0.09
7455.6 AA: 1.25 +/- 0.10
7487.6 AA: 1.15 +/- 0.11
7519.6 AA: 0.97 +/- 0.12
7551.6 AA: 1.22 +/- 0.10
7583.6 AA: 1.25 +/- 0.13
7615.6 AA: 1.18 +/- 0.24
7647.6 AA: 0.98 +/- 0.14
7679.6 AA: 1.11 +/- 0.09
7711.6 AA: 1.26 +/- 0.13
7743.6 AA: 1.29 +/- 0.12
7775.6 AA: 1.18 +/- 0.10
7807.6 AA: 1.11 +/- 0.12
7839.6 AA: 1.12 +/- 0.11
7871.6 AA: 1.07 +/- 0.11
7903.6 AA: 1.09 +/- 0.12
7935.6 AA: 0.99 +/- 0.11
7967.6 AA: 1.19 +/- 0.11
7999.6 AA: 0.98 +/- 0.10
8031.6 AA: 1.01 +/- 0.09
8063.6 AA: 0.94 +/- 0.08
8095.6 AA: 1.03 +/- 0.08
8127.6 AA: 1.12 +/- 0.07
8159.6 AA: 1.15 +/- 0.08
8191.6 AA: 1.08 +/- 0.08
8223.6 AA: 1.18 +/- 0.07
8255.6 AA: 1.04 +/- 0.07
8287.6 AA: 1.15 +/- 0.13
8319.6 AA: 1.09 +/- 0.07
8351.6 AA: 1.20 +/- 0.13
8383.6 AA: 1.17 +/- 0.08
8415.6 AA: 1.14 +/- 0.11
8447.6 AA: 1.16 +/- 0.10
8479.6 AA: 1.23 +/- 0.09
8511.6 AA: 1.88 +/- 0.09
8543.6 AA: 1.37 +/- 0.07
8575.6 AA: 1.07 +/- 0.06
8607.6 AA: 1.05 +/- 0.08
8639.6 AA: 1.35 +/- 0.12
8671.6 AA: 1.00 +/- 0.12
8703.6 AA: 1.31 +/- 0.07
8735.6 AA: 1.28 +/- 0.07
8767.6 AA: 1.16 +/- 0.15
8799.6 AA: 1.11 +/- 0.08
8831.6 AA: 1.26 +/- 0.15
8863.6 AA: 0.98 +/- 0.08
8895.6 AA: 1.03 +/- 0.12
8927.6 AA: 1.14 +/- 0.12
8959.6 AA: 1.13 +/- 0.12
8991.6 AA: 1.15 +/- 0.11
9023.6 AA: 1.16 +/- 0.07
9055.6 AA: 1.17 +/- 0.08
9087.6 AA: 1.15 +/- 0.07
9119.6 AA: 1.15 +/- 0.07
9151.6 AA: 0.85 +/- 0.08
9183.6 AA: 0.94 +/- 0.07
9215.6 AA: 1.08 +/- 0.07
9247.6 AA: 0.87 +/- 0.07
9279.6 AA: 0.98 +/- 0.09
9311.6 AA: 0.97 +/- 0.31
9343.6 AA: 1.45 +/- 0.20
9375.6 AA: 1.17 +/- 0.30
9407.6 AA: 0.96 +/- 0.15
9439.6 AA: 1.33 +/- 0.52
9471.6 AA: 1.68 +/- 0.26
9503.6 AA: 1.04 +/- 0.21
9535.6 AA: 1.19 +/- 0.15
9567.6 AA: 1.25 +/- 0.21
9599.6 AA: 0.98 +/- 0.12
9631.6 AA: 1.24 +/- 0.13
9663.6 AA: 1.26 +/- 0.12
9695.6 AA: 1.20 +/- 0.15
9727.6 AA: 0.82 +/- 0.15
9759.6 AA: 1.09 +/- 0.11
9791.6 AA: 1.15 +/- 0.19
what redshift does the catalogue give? 0.30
